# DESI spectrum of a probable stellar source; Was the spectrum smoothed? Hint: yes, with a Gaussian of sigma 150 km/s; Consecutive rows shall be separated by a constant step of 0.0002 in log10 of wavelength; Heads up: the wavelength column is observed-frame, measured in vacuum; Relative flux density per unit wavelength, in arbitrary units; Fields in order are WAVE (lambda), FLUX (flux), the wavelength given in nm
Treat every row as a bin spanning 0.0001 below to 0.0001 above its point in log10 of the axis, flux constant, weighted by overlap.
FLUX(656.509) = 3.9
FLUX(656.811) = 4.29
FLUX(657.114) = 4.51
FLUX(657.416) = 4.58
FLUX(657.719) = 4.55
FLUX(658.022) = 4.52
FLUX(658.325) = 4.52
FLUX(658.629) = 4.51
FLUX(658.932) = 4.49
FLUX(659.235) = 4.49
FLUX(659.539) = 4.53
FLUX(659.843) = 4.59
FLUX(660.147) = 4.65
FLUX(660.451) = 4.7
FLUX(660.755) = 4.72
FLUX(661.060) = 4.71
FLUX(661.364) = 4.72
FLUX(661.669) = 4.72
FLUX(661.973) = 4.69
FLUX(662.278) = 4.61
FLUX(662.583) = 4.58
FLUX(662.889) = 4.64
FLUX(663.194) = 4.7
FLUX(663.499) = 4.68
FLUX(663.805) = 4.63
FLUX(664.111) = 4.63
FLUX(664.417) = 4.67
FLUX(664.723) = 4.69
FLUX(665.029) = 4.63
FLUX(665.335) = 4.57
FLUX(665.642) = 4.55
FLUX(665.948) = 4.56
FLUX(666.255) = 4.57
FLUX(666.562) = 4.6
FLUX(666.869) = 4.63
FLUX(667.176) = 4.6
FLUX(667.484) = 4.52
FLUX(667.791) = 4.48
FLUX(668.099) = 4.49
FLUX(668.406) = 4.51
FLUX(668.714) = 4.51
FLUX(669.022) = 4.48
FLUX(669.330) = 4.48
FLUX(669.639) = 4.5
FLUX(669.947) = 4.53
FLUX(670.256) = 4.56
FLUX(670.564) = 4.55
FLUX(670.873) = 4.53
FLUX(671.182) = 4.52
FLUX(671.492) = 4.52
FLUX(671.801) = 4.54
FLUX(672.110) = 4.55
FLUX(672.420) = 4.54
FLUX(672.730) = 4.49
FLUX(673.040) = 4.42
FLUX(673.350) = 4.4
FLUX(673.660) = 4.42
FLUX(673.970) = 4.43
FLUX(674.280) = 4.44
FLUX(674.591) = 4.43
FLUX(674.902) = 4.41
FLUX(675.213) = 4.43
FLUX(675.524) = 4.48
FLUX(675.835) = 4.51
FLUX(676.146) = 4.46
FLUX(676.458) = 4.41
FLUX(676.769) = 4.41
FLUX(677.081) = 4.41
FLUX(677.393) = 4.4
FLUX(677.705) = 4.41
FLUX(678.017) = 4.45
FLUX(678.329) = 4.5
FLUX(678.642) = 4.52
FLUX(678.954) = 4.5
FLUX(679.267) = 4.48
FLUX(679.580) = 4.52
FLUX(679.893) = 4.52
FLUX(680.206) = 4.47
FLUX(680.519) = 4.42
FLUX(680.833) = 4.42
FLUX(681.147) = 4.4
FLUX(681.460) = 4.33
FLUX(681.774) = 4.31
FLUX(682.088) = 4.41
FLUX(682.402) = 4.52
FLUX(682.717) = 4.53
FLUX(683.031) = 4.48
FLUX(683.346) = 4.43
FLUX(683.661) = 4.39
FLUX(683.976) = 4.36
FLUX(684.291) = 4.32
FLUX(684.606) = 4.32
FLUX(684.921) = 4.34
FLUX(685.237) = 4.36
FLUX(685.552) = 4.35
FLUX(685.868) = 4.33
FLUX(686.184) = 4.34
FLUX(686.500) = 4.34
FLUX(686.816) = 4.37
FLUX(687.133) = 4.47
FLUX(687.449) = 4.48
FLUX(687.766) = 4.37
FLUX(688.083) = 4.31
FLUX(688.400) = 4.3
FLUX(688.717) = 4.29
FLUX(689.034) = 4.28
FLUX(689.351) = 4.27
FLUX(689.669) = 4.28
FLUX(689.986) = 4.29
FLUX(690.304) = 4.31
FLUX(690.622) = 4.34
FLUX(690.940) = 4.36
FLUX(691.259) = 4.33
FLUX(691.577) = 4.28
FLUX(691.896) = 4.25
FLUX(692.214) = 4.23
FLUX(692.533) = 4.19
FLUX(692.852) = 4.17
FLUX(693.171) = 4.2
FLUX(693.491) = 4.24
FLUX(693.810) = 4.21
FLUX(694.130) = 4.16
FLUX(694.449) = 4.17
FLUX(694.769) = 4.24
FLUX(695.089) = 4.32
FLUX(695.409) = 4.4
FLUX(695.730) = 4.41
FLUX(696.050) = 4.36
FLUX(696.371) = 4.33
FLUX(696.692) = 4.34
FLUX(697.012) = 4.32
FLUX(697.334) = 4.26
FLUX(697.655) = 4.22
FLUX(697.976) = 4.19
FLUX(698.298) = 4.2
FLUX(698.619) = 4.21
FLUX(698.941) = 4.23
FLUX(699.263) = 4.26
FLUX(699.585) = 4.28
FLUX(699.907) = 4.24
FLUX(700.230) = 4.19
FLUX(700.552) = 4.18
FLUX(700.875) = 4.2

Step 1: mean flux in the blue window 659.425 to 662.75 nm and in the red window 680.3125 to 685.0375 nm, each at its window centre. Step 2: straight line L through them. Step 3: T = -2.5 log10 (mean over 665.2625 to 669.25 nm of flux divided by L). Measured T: 0.01 mag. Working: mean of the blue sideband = 4.66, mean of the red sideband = 4.4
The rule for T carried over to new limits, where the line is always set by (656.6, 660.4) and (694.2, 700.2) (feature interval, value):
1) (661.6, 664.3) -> -0.04 mag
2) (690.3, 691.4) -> -0.01 mag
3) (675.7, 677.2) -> -0.01 mag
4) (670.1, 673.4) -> -0.02 mag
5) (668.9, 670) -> -0.01 mag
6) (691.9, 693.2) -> 0.02 mag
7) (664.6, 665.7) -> -0.03 mag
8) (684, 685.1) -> 0.01 mag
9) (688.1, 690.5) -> 0.01 mag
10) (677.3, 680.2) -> -0.02 mag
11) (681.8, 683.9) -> -0.02 mag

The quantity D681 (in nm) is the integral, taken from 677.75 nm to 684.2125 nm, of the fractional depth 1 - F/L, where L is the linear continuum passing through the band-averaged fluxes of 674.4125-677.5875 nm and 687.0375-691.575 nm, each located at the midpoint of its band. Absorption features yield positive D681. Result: -0.07 nm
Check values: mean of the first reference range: 4.43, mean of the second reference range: 4.33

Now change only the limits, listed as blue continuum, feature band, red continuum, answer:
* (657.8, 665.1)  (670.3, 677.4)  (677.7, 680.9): 0.09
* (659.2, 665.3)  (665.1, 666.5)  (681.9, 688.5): 0.01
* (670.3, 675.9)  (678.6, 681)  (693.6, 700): -0.03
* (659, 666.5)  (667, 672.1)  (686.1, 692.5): 0.04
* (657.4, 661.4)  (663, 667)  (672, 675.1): -0.08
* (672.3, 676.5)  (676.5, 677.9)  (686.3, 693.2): 0.00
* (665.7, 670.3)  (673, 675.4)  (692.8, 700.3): 0.03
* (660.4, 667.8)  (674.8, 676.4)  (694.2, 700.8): 0.02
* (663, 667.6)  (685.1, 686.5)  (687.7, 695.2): 0.00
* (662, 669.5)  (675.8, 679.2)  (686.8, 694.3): -0.01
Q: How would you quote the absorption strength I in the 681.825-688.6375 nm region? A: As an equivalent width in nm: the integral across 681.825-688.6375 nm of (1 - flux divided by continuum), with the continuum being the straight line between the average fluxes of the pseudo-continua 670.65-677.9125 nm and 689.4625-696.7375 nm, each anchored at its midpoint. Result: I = -0.05 nm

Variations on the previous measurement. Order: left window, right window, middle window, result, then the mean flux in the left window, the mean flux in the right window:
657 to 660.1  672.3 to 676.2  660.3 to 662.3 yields -0.081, 4.53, 4.45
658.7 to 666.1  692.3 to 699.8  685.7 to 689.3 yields 0.001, 4.63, 4.26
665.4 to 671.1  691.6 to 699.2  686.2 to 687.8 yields -0.022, 4.54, 4.25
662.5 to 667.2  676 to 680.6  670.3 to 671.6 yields 0.004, 4.62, 4.46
